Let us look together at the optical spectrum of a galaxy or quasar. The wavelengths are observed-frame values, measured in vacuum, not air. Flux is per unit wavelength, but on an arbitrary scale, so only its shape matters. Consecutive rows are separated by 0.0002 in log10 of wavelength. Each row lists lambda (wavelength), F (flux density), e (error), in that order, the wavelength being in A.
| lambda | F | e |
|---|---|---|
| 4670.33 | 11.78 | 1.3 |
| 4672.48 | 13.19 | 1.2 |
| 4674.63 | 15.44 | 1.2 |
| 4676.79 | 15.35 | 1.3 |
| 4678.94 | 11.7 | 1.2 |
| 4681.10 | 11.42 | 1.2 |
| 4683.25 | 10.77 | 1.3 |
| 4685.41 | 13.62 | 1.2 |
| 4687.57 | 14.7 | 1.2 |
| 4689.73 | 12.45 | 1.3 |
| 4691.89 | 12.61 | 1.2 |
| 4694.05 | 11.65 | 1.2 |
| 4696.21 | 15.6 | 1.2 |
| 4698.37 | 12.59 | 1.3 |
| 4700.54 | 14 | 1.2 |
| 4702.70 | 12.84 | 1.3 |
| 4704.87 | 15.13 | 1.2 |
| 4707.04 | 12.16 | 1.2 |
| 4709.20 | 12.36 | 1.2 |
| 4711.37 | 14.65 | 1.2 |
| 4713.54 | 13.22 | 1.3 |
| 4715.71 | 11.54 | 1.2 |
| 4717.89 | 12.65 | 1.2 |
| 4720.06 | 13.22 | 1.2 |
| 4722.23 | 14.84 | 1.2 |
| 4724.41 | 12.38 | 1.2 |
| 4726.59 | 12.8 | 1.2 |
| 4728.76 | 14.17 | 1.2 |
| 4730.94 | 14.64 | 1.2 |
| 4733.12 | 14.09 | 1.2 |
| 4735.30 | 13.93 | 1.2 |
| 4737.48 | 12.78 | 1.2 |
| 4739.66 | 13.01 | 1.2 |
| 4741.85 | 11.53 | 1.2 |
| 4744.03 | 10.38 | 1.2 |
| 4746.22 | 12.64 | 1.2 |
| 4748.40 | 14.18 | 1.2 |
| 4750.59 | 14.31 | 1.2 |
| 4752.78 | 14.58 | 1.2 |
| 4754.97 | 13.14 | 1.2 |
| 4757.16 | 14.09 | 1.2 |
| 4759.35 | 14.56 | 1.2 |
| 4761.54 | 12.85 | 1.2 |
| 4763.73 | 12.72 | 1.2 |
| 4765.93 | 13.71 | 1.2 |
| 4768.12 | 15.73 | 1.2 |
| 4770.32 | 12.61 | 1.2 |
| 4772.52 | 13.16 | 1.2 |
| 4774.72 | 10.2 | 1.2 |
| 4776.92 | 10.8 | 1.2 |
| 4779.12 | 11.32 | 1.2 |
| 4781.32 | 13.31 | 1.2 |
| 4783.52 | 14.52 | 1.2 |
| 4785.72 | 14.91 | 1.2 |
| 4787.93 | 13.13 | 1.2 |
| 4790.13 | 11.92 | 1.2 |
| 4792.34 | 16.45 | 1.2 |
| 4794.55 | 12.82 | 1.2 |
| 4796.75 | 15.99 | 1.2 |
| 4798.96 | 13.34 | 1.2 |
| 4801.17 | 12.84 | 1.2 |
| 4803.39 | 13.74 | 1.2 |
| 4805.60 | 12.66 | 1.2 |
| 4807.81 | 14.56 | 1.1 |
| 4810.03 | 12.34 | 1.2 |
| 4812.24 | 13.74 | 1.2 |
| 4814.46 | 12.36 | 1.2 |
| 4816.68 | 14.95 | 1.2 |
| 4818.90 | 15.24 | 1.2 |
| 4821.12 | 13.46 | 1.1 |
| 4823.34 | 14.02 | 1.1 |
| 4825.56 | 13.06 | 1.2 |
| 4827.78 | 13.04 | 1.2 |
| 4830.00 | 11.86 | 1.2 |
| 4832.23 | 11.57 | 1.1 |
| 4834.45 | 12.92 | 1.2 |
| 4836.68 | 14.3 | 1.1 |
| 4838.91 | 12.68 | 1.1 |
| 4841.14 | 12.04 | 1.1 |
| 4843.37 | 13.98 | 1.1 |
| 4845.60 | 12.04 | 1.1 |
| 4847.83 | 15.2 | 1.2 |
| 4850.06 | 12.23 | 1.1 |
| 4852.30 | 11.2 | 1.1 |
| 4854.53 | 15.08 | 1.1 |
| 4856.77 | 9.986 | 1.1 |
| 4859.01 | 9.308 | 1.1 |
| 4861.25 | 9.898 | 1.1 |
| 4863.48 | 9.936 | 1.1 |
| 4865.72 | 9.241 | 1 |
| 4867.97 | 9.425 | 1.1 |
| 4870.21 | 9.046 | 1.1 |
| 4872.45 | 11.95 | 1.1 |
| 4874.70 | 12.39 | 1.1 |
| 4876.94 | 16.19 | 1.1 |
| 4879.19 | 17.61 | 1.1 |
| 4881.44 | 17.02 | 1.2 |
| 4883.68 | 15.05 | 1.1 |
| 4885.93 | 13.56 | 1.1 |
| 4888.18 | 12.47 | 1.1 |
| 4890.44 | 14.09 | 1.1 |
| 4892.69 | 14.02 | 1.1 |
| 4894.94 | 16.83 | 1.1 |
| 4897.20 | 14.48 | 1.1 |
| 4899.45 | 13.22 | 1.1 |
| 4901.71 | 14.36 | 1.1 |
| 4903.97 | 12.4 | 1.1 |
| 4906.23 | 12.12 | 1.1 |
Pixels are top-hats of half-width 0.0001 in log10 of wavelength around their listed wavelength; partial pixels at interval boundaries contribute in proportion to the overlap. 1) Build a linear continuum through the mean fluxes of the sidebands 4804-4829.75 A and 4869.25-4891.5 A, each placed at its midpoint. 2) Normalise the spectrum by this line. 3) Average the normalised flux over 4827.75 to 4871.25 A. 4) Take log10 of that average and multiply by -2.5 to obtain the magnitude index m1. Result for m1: 0.174 mag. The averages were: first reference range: 13.5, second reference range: 14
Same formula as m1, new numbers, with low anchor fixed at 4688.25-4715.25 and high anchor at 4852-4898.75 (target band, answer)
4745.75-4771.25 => -0.05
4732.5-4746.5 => 0.05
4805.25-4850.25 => -0.03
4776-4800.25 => -0.04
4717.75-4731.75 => -0.03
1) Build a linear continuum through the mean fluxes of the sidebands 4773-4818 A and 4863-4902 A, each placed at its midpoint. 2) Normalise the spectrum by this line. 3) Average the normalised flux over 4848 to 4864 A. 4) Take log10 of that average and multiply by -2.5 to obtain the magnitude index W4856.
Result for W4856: 0.176 mag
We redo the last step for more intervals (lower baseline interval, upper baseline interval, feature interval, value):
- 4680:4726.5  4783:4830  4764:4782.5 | 0.074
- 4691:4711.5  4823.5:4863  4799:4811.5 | -0.052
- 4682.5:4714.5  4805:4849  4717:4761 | -0.010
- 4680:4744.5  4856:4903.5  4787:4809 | -0.062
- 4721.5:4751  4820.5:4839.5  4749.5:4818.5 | -0.031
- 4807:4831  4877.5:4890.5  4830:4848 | 0.088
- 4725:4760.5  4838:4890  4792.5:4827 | -0.067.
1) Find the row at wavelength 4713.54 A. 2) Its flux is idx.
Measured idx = 13.22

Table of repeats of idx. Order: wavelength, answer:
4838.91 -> 12.68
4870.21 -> 9.046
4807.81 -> 14.56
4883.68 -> 15.05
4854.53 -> 15.08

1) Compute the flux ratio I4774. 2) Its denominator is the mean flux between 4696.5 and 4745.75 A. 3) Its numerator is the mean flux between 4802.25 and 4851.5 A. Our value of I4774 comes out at 1.0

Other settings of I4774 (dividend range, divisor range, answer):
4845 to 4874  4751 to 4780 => 0.85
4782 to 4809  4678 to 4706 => 1.07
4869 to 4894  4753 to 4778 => 1.06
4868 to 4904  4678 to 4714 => 1.07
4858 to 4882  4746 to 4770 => 0.86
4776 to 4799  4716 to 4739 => 1.00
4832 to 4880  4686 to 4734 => 0.91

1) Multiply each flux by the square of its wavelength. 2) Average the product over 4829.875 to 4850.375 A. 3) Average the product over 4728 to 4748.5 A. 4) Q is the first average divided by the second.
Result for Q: 1.03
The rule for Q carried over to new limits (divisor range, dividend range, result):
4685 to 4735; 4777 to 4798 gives 1.06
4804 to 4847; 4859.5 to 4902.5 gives 1.02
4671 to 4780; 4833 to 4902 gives 1.04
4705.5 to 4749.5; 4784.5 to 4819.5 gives 1.09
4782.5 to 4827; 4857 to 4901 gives 0.96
